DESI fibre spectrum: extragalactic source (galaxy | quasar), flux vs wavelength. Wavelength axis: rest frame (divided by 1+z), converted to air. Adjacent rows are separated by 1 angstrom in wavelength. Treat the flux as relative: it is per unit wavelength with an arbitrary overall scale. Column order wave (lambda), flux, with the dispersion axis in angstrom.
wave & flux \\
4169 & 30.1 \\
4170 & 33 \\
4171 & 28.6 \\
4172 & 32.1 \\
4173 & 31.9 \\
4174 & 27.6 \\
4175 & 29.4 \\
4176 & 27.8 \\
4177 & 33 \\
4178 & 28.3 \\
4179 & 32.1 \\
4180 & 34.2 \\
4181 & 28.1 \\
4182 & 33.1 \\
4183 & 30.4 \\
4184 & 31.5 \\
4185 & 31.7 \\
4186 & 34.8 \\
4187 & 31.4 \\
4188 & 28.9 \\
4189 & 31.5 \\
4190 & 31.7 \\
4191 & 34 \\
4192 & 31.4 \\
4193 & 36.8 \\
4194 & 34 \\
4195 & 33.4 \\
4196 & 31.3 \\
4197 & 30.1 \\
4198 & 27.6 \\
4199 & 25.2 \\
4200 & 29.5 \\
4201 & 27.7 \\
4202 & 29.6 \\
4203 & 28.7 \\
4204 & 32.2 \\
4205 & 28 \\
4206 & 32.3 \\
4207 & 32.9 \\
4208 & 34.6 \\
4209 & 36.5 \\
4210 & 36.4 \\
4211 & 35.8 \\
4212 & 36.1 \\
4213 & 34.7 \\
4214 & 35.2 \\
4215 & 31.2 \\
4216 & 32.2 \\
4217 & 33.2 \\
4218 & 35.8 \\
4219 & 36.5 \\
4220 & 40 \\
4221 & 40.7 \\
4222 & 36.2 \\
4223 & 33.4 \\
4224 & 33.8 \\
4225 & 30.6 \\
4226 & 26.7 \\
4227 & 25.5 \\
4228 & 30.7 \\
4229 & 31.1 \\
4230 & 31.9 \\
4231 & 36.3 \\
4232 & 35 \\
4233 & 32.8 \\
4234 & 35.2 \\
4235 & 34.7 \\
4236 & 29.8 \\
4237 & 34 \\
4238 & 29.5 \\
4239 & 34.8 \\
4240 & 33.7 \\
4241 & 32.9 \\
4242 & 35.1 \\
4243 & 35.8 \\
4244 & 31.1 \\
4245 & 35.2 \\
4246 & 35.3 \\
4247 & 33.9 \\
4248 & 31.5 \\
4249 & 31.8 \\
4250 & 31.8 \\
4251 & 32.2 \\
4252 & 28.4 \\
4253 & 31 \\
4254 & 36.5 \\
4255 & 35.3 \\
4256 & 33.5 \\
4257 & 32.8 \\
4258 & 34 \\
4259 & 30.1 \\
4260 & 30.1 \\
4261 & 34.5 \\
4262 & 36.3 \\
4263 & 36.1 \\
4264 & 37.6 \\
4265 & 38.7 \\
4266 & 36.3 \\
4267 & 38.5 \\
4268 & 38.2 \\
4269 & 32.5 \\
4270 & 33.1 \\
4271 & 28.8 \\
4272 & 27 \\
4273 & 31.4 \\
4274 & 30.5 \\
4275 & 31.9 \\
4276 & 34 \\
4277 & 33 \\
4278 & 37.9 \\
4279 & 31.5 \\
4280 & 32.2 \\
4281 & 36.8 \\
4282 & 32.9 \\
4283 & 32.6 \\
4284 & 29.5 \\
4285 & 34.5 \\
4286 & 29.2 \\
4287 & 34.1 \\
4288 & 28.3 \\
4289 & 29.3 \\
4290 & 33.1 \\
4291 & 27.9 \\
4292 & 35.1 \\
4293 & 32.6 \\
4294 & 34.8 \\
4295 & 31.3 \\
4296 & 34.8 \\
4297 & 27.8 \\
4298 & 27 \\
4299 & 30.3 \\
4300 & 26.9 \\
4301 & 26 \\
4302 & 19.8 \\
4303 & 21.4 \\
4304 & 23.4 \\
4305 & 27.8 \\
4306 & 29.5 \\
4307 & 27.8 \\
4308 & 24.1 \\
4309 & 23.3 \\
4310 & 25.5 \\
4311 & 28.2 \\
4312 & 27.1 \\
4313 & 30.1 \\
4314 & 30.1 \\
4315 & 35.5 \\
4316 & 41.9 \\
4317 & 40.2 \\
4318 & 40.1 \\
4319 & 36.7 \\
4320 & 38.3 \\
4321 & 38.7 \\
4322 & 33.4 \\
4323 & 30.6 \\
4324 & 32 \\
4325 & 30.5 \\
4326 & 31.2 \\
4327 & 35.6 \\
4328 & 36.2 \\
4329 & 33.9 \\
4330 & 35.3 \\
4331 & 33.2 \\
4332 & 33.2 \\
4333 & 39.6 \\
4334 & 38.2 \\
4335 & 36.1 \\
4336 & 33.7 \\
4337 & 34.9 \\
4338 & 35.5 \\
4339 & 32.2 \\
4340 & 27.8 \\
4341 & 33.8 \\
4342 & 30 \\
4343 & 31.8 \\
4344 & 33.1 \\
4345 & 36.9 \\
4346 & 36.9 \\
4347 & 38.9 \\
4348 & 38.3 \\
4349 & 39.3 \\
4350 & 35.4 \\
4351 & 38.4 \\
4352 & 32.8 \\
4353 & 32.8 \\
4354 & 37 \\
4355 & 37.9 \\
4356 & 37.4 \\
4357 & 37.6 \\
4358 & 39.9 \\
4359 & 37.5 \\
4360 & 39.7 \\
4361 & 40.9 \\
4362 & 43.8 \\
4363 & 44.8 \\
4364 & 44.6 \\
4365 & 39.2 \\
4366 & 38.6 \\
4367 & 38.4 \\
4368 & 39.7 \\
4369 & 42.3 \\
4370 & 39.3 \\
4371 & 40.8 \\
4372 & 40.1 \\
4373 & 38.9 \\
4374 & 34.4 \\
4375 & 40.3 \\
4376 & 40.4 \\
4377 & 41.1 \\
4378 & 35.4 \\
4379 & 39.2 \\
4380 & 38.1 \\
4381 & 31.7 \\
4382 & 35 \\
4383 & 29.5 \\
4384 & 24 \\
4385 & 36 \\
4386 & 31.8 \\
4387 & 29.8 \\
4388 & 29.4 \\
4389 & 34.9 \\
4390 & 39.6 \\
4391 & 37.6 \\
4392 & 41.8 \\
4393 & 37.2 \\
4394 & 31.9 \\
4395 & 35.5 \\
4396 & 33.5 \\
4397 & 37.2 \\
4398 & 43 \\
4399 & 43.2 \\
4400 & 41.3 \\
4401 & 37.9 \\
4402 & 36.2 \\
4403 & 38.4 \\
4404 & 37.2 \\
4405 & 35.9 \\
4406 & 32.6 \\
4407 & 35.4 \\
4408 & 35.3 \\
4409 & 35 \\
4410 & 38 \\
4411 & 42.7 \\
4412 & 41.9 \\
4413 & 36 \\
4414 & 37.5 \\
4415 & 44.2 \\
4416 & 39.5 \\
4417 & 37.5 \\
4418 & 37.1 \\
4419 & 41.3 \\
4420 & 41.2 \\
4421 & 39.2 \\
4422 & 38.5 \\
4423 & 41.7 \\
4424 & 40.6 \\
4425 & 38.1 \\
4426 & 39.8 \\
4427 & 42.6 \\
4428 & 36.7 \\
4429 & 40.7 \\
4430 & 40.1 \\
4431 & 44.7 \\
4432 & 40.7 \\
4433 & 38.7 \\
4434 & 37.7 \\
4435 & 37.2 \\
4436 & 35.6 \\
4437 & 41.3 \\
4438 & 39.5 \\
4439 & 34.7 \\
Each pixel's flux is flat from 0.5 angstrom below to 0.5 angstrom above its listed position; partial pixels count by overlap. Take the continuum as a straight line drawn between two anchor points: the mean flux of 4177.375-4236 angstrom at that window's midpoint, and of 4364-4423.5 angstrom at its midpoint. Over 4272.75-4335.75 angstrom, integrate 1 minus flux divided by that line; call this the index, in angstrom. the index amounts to 5.9 angstrom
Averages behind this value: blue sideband 32.5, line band 31.8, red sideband 37.5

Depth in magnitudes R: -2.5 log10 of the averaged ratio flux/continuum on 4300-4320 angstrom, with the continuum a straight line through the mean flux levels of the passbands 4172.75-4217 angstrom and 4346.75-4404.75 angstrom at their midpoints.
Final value 0.20 mag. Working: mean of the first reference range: 31.7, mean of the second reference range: 37.5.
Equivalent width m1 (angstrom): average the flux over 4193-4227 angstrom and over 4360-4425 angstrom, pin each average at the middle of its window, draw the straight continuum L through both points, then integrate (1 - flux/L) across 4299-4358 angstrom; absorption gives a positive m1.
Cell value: 5.07 angstrom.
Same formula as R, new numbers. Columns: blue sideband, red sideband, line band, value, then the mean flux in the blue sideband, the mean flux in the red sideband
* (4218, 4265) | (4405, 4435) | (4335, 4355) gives 0.06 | 33.5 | 39.1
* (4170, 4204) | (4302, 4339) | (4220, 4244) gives -0.06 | 30.9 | 32.4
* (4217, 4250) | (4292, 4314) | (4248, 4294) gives -0.09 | 33.4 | 27.8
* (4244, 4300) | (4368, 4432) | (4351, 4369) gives -0.08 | 32.8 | 37.8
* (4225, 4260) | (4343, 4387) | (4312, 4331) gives 0.03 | 32.6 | 37.5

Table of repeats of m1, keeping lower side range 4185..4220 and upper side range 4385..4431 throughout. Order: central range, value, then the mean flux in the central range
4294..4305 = 2.4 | 27.3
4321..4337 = 0.7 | 34.3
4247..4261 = 0.6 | 32.4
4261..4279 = 0.1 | 34.2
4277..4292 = 1.0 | 32.3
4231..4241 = 0.0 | 33.4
